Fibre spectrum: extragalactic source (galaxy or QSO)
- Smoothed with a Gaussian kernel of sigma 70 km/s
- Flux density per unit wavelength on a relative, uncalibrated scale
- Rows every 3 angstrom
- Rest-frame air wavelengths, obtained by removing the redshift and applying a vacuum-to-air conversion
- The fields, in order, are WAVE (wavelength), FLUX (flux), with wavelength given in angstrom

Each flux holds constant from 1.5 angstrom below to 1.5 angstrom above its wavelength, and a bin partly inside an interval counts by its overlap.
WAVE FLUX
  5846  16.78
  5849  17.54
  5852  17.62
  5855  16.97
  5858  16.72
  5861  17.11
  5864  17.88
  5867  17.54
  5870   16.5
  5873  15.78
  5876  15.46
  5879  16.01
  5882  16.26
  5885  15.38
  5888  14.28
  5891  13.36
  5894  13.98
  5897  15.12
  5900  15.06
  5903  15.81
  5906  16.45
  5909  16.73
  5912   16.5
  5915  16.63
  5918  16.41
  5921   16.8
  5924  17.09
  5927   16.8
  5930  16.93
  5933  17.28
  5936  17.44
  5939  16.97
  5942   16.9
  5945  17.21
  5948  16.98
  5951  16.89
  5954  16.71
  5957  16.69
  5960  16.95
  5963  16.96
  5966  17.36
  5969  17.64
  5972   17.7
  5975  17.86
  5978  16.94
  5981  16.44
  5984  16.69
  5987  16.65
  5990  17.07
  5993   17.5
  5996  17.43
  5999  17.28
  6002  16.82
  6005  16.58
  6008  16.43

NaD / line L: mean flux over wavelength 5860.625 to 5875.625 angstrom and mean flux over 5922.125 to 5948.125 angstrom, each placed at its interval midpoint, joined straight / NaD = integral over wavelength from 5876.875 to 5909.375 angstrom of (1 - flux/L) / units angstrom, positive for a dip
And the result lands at 3.2 angstrom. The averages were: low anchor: 16.8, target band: 15.3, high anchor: 17.1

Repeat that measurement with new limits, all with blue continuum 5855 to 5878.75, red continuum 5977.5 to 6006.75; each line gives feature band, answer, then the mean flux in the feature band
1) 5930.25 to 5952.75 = -0.3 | 17.1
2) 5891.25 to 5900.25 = 1.2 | 14.5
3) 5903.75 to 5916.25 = 0.2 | 16.5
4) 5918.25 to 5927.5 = 0.0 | 16.8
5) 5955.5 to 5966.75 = -0.1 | 17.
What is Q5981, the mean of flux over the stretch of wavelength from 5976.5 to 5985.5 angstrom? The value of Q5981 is 16.7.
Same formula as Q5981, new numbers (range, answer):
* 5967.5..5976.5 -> 17.7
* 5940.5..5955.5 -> 16.9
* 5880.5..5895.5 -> 14.7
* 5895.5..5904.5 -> 15.3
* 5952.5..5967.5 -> 16.9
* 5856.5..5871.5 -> 17.1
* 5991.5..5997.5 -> 17.5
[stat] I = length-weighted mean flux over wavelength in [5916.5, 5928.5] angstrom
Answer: 16.8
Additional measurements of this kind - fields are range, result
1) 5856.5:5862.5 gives 16.9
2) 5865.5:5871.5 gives 17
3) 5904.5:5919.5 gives 16.5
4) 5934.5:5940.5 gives 17.2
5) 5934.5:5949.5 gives 17.1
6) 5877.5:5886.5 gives 15.9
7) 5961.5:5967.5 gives 17.2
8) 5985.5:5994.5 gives 17.1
